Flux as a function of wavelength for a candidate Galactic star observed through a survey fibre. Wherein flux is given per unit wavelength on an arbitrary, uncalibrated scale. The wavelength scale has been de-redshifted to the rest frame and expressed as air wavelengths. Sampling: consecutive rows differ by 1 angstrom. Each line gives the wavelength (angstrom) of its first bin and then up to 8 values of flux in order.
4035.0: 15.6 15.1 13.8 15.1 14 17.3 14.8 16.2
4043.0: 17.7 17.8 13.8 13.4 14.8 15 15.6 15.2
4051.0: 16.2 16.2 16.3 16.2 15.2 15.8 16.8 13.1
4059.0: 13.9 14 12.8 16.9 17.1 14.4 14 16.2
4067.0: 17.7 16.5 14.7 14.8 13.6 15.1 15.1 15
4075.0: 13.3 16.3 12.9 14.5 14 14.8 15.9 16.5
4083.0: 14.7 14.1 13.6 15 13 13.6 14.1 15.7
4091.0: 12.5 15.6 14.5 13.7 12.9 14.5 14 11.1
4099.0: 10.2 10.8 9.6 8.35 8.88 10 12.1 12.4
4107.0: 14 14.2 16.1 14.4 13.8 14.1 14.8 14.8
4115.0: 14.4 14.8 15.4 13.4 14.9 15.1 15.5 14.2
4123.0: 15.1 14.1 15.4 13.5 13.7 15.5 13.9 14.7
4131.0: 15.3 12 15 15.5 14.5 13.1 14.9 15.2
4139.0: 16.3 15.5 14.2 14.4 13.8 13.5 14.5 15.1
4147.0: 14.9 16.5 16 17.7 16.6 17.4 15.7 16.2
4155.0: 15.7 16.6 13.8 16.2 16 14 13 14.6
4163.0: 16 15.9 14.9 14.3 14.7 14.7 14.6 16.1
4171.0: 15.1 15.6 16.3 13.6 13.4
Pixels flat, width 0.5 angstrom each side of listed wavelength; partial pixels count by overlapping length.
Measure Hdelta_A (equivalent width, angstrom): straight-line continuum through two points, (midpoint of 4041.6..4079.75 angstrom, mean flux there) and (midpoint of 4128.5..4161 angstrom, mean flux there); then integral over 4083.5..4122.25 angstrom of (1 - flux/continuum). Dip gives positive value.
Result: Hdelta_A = 4.4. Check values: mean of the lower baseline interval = 15.2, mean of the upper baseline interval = 15.1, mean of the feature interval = 13.4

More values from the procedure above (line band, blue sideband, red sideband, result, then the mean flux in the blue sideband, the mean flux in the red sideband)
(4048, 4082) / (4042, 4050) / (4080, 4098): -0.5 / 15.5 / 14.3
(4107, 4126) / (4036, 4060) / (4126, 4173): 0.7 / 15.4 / 15.1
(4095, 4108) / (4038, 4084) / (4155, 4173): 3.2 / 15.2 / 15.1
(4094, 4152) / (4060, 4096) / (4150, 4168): 4.1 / 14.7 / 15.4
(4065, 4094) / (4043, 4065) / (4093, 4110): -2.4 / 15.3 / 12.2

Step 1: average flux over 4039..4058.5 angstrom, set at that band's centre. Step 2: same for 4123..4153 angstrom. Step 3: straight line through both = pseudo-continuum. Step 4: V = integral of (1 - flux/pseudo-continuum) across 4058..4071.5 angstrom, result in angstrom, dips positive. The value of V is 0.4 angstrom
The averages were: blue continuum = 15.6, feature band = 15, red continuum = 14.9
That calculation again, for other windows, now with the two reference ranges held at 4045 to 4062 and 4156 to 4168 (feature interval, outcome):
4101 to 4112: 1.9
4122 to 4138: 0.6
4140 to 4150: 0.0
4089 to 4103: 2.3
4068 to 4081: 0.3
